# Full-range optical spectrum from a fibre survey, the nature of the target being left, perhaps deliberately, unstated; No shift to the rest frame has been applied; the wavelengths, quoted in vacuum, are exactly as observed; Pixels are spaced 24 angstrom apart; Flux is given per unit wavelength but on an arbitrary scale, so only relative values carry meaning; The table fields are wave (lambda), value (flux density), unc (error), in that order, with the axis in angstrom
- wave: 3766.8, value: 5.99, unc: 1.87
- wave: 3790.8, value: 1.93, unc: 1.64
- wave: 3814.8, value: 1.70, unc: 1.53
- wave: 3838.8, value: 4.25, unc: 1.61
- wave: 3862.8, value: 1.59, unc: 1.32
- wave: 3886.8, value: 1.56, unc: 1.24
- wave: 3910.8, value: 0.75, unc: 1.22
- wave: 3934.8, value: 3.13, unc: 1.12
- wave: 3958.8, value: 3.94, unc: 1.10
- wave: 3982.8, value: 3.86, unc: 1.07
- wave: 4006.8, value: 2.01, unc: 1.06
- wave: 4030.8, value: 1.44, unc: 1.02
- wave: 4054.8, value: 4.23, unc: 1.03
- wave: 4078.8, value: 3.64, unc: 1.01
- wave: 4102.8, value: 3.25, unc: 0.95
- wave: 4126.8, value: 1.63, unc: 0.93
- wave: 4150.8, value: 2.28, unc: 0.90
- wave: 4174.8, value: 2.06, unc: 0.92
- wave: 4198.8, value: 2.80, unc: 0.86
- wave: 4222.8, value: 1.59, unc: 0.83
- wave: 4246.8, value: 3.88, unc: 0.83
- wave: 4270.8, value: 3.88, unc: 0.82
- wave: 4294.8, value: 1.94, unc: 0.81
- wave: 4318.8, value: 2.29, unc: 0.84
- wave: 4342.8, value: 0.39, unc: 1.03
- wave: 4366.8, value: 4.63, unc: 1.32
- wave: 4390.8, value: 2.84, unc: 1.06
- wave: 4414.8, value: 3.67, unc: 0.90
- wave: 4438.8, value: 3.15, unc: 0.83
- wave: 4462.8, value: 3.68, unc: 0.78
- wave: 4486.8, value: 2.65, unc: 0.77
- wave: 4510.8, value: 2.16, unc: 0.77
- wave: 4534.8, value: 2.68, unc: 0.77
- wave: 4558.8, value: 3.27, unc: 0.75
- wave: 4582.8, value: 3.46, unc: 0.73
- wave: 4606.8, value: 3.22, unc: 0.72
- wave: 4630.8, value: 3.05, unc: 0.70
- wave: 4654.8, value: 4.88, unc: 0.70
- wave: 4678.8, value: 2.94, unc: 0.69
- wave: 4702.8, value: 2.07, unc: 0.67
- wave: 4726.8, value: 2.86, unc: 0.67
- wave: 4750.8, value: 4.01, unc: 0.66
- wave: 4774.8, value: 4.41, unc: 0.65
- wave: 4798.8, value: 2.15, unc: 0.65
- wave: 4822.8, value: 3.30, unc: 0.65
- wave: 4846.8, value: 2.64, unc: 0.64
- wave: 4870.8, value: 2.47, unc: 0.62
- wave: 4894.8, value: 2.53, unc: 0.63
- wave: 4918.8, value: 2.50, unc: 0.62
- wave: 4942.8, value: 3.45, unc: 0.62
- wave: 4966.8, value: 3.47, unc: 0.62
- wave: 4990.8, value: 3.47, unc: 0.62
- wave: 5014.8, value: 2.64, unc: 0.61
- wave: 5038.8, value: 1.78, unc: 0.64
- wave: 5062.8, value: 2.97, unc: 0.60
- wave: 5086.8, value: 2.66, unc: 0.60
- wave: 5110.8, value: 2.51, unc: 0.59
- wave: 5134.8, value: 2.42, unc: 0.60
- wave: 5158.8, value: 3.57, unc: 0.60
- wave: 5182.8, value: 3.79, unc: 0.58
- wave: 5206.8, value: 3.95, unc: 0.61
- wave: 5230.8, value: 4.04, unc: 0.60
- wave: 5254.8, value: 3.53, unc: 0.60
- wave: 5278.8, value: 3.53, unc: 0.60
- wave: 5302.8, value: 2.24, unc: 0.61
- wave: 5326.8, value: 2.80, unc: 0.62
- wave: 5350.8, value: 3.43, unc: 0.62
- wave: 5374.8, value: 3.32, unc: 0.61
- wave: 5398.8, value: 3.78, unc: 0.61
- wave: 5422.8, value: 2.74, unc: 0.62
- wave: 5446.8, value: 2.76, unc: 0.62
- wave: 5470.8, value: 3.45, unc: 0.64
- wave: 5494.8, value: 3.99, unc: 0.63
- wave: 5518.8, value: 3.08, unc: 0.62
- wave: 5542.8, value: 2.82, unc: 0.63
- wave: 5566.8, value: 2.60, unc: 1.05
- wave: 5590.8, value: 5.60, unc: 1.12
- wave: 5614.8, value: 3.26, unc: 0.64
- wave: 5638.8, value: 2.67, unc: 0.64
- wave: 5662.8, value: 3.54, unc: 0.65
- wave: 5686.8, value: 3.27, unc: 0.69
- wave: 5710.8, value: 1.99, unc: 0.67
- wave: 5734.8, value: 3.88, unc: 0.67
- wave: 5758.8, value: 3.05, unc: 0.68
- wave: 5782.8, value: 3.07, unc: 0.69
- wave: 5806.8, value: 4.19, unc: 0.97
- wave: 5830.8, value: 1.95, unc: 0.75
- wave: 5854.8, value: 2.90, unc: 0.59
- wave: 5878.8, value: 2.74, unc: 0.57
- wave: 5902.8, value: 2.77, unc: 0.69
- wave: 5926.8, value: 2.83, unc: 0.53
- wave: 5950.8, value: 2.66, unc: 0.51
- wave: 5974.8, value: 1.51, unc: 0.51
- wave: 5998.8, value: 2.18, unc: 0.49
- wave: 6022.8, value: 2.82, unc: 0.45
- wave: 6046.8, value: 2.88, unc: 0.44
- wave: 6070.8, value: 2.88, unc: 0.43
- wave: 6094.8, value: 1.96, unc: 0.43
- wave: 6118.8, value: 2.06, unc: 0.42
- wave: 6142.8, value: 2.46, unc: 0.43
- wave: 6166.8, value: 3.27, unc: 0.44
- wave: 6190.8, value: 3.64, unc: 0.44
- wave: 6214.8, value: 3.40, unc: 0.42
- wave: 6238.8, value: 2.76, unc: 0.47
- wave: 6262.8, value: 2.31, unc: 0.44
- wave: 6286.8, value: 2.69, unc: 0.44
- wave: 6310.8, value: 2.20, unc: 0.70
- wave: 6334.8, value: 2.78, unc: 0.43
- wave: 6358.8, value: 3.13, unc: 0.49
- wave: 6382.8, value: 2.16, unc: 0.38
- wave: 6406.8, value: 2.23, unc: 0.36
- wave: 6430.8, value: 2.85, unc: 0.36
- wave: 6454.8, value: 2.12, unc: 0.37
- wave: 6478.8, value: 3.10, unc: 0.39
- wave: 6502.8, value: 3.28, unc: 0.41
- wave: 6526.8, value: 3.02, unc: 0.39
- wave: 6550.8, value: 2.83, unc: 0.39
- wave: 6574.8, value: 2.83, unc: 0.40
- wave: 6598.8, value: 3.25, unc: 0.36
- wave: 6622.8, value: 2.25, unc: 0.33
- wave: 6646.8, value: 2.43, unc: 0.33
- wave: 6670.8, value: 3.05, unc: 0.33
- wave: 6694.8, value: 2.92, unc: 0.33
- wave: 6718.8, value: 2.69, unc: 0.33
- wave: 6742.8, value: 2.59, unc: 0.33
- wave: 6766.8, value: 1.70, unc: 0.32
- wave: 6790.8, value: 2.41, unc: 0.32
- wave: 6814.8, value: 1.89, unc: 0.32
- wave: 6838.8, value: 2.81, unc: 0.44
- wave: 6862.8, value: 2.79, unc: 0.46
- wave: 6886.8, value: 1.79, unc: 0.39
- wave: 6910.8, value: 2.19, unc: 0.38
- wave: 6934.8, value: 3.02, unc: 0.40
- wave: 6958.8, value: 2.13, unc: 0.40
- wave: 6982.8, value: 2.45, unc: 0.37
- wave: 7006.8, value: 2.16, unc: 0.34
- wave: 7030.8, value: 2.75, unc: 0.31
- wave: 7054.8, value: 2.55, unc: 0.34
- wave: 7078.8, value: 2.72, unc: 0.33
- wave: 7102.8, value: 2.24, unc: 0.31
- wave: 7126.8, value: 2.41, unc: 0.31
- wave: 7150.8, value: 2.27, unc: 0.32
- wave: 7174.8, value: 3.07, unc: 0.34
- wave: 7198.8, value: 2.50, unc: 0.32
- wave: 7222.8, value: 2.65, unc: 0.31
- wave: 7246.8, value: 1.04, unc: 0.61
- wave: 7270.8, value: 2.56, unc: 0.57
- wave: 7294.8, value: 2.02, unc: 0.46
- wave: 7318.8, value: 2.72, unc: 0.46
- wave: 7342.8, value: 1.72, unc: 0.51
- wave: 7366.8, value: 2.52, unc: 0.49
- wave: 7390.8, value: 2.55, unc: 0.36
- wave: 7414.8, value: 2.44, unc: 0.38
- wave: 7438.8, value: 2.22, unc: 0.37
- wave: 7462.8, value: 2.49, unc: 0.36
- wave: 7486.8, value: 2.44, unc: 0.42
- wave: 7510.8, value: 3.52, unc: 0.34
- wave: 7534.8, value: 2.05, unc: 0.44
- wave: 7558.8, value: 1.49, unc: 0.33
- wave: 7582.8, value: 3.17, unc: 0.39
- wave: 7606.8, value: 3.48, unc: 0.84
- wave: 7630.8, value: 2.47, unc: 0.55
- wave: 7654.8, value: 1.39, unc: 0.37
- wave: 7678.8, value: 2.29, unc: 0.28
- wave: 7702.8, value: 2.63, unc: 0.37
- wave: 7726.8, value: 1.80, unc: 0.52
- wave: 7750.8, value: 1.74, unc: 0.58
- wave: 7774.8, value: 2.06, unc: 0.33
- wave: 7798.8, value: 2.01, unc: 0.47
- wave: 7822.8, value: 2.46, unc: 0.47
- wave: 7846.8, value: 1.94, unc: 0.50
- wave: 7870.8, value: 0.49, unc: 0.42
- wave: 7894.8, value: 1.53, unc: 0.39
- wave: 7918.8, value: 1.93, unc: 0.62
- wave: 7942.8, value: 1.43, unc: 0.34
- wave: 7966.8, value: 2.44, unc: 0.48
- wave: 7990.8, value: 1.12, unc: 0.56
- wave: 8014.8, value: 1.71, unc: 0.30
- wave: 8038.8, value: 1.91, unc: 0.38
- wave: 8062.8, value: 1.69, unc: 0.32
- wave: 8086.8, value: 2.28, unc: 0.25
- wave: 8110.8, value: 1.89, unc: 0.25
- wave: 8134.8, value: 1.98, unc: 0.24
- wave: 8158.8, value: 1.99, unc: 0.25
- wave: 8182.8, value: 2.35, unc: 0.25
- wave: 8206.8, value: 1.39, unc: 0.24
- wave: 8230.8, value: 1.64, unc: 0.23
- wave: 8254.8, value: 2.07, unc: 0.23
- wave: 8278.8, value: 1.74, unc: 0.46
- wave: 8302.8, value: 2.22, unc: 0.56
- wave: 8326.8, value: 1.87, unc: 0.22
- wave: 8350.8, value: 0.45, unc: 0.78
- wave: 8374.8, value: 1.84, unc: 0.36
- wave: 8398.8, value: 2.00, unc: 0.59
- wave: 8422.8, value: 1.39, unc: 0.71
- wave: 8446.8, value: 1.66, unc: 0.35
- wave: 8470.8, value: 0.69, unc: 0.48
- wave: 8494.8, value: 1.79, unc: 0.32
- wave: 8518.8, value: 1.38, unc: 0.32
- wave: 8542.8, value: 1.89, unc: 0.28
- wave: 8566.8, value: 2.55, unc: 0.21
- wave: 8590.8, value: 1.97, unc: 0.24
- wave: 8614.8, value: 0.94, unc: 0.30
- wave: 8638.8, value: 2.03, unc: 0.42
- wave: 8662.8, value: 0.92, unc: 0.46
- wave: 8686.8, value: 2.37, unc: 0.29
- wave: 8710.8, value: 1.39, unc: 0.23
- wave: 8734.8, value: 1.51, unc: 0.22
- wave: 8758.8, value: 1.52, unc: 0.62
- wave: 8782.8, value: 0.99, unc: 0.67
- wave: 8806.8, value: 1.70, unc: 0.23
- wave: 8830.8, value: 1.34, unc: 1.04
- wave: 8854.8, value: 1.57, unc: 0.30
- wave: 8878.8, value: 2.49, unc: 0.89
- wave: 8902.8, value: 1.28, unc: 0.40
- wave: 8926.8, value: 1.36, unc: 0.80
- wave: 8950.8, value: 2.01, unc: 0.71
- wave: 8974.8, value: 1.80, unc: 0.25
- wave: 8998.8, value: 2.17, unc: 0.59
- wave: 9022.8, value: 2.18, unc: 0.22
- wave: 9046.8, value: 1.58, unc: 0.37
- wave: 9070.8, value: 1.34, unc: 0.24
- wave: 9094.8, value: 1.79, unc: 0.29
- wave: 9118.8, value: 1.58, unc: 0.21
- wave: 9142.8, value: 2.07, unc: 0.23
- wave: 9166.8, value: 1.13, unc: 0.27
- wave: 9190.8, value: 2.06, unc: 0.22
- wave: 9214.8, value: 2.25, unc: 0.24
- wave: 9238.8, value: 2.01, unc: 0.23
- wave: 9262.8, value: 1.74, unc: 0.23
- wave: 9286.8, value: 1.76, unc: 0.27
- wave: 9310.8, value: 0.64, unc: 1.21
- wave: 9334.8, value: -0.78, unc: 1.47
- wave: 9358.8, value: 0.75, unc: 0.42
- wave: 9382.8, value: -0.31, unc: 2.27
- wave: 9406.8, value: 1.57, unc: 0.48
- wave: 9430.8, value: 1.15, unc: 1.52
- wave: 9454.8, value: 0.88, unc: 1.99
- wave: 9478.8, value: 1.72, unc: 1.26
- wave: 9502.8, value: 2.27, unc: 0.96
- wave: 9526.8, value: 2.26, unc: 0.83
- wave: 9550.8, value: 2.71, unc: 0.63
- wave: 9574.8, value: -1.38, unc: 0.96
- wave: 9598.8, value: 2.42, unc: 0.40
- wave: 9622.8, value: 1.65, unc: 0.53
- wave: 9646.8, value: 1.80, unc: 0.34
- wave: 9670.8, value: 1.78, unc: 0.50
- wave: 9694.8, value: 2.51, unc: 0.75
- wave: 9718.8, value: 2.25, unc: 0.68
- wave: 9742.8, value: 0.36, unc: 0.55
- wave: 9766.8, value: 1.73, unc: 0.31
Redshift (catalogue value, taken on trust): 0.14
